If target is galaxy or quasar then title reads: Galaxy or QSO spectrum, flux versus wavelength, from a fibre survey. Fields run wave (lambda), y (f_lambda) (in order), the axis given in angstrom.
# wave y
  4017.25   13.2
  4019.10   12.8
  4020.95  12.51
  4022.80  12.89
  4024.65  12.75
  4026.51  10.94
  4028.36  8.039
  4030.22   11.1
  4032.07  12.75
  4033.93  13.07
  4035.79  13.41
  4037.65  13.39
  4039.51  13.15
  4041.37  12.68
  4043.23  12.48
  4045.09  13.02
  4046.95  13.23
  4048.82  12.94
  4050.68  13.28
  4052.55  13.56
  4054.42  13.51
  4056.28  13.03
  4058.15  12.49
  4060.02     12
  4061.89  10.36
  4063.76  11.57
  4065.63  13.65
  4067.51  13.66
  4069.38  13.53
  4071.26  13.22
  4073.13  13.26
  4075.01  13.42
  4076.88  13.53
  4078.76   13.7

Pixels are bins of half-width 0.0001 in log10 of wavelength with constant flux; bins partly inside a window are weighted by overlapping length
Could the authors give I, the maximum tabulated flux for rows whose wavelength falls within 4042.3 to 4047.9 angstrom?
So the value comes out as 13.23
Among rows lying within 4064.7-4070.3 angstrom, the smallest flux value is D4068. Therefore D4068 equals 13.53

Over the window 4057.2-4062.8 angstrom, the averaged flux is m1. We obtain 11.6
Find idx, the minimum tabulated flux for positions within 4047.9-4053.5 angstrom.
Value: 12.94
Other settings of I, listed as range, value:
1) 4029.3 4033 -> 12.75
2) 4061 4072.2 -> 13.66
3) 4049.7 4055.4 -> 13.56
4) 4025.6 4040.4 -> 13.41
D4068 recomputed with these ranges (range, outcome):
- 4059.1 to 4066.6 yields 10.36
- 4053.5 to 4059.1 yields 12.49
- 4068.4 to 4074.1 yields 13.22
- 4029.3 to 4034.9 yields 11.1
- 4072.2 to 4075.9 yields 13.26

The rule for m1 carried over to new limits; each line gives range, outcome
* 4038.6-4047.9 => 12.9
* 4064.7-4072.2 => 13.5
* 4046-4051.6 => 13.2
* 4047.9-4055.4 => 13.3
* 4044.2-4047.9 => 13.1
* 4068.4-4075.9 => 13.4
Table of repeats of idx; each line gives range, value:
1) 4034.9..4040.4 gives 13.15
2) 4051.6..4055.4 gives 13.51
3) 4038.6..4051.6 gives 12.48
